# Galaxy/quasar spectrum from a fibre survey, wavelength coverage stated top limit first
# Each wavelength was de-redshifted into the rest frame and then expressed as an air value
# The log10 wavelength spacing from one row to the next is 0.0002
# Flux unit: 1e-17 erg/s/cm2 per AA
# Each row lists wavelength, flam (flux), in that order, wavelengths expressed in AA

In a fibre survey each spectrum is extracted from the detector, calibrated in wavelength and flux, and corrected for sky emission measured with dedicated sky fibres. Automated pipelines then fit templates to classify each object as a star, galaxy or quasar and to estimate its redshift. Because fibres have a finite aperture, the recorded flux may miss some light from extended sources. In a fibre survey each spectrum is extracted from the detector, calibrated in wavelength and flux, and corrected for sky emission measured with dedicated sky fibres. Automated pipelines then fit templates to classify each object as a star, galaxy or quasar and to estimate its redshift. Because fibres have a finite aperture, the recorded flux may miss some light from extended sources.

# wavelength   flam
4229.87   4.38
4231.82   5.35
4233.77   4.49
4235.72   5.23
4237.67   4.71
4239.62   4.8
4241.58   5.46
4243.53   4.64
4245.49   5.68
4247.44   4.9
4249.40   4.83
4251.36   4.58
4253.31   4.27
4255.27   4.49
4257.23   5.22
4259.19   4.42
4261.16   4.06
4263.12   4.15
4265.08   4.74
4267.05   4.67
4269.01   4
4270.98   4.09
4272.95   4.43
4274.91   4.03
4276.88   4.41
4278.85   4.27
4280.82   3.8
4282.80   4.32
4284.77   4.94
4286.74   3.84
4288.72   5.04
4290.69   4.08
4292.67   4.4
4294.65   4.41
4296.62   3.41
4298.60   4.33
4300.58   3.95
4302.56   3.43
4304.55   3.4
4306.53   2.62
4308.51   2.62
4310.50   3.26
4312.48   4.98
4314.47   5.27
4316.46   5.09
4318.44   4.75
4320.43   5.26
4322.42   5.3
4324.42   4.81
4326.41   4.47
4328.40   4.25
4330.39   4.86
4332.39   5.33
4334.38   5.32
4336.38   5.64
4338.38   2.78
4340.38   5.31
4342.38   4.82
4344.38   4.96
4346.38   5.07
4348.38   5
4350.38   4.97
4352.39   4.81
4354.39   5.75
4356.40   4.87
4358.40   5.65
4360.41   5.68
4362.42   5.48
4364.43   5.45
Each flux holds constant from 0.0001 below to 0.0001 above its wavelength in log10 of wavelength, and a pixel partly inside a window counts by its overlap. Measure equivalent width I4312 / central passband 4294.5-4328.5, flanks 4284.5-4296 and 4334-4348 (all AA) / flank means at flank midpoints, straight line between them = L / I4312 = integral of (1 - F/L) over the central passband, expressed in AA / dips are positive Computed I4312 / 2.9 AA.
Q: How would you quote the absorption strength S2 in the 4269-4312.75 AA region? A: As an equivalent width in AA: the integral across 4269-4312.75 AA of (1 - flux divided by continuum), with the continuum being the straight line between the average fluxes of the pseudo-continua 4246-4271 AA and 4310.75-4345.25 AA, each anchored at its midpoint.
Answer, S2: 6.5 AA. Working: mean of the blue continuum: 4.53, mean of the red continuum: 4.86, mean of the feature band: 3.99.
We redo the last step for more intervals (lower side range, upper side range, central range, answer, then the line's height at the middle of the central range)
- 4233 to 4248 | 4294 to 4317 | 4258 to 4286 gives 0.84 AA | 4.45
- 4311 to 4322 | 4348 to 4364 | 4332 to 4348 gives 0.88 AA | 5.18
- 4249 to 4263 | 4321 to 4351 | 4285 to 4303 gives 2.02 AA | 4.68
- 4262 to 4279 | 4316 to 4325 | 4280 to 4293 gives 0.57 AA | 4.55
